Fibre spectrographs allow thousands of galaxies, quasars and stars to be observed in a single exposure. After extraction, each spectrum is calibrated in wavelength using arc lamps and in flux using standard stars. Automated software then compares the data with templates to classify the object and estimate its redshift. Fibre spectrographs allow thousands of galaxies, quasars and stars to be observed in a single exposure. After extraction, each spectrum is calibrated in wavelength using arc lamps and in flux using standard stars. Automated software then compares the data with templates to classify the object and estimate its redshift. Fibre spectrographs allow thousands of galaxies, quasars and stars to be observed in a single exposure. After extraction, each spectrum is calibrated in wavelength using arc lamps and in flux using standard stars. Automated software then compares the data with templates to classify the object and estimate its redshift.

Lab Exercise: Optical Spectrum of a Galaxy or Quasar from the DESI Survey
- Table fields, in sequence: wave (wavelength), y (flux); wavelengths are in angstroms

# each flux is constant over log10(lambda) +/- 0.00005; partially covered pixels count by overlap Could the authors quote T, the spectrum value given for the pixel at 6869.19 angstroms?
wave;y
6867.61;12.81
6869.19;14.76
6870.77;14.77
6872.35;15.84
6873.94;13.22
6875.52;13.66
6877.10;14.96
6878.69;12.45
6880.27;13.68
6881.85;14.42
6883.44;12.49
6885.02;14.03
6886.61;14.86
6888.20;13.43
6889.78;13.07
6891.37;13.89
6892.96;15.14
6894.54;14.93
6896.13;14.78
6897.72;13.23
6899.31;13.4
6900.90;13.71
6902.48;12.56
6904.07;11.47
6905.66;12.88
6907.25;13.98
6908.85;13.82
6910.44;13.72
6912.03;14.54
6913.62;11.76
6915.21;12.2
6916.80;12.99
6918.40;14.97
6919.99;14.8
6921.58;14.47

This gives 14.76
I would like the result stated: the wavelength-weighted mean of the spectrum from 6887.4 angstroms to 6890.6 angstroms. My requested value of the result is 13.3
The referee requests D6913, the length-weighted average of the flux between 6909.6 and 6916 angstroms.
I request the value 13.1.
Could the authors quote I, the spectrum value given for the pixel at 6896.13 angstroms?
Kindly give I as 14.78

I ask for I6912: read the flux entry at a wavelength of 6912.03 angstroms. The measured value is 14.54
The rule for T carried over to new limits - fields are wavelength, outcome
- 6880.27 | 13.68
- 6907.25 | 13.98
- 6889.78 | 13.07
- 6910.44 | 13.72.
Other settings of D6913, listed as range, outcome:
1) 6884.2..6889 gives 14.1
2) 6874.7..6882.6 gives 13.8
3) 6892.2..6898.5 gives 14.5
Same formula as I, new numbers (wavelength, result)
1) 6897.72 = 13.23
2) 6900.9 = 13.71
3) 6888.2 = 13.43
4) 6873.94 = 13.22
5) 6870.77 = 14.77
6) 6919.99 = 14.8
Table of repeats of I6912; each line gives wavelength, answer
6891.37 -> 13.89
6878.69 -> 12.45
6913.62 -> 11.76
